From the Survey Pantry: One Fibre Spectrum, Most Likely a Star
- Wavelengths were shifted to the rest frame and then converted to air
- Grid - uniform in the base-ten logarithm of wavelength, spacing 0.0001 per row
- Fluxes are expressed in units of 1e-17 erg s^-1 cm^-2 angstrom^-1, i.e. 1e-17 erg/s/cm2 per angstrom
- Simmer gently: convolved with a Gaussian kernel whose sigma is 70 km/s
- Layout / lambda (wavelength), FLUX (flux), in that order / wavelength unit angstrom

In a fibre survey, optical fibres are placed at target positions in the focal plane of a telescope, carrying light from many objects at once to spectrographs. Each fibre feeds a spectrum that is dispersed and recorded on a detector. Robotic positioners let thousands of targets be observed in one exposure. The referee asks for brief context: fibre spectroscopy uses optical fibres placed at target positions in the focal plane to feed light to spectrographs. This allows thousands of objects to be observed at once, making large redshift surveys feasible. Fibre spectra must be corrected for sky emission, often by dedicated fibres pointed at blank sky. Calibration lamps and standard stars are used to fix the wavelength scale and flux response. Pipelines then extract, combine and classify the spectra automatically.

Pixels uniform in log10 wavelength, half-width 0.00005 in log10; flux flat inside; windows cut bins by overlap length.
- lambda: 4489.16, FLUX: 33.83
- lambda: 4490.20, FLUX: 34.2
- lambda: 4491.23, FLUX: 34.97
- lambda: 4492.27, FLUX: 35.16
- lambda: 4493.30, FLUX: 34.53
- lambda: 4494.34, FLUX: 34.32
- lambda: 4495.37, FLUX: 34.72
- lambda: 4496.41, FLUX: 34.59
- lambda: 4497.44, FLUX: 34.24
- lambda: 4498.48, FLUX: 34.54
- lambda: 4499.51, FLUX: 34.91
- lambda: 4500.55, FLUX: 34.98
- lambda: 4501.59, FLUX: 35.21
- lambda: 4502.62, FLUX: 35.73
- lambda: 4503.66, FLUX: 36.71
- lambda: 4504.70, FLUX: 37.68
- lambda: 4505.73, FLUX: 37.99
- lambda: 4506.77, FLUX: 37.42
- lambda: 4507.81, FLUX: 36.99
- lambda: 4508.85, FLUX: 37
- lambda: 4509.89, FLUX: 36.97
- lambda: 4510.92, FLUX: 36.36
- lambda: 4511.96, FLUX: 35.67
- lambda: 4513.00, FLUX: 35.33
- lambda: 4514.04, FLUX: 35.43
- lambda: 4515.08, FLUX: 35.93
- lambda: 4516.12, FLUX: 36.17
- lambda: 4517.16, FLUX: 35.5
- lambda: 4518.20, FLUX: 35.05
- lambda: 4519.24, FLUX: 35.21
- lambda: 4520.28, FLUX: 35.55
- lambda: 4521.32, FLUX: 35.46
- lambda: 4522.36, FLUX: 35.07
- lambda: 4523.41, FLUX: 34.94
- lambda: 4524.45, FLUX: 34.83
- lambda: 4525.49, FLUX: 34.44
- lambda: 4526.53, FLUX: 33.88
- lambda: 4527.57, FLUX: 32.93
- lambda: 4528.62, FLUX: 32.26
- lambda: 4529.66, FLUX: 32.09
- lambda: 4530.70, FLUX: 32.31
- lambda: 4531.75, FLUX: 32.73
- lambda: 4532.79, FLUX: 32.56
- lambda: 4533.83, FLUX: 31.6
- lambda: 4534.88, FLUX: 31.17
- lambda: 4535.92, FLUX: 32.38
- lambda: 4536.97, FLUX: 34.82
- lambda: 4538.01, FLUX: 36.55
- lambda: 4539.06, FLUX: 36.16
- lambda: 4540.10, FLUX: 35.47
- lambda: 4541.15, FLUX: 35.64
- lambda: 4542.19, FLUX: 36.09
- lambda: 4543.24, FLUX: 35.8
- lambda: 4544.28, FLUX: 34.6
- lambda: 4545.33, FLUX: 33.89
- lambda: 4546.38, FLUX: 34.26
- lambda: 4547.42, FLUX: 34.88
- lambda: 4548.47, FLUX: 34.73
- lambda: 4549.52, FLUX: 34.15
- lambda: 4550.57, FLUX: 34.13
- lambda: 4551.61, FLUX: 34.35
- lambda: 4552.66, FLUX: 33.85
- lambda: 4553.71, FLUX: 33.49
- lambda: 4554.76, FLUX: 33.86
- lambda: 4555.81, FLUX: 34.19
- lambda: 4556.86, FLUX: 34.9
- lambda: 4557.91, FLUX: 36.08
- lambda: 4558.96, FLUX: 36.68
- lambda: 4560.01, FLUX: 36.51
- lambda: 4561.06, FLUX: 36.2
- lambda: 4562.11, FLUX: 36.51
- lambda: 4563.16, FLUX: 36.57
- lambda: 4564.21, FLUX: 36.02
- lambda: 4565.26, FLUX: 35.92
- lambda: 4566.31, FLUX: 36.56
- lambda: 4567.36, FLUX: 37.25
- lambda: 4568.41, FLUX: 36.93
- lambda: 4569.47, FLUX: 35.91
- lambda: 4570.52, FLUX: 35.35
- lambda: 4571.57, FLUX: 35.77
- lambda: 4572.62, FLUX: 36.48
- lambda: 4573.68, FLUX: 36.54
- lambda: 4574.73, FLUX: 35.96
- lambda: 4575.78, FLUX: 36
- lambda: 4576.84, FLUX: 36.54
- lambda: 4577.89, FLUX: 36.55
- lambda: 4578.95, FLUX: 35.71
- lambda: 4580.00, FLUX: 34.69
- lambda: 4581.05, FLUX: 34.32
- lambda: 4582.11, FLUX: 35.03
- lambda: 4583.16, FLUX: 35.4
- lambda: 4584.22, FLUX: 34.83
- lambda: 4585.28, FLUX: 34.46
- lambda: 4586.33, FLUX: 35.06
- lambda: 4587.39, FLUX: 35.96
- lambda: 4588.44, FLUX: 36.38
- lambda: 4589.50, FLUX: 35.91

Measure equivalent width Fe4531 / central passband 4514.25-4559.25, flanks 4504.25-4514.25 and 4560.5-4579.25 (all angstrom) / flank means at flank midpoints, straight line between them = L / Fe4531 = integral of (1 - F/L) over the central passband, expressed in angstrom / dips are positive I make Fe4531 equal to 2.6 angstrom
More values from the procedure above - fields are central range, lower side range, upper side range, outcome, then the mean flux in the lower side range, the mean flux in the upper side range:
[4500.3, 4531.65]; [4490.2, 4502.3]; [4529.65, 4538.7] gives -1.4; 34.7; 33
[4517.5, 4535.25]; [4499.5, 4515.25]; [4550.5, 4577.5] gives 1.2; 36.3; 35.8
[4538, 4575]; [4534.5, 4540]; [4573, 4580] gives -0.3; 34.4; 36.1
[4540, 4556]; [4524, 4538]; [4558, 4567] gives 0.1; 33.1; 36.4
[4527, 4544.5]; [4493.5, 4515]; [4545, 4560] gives 0.6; 35.8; 34.6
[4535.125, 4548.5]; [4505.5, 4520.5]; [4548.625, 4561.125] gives 0.1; 36.1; 34.8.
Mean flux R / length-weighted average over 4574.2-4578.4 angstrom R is 36.3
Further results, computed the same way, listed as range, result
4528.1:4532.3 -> 32.4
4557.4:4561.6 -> 36.4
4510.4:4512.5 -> 36.1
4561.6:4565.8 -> 36.3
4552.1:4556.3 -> 33.8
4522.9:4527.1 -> 34.6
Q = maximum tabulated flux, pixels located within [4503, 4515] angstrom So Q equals 37.99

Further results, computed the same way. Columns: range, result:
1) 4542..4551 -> 36.09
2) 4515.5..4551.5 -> 36.55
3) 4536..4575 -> 37.25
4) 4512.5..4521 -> 36.17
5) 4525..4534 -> 34.44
